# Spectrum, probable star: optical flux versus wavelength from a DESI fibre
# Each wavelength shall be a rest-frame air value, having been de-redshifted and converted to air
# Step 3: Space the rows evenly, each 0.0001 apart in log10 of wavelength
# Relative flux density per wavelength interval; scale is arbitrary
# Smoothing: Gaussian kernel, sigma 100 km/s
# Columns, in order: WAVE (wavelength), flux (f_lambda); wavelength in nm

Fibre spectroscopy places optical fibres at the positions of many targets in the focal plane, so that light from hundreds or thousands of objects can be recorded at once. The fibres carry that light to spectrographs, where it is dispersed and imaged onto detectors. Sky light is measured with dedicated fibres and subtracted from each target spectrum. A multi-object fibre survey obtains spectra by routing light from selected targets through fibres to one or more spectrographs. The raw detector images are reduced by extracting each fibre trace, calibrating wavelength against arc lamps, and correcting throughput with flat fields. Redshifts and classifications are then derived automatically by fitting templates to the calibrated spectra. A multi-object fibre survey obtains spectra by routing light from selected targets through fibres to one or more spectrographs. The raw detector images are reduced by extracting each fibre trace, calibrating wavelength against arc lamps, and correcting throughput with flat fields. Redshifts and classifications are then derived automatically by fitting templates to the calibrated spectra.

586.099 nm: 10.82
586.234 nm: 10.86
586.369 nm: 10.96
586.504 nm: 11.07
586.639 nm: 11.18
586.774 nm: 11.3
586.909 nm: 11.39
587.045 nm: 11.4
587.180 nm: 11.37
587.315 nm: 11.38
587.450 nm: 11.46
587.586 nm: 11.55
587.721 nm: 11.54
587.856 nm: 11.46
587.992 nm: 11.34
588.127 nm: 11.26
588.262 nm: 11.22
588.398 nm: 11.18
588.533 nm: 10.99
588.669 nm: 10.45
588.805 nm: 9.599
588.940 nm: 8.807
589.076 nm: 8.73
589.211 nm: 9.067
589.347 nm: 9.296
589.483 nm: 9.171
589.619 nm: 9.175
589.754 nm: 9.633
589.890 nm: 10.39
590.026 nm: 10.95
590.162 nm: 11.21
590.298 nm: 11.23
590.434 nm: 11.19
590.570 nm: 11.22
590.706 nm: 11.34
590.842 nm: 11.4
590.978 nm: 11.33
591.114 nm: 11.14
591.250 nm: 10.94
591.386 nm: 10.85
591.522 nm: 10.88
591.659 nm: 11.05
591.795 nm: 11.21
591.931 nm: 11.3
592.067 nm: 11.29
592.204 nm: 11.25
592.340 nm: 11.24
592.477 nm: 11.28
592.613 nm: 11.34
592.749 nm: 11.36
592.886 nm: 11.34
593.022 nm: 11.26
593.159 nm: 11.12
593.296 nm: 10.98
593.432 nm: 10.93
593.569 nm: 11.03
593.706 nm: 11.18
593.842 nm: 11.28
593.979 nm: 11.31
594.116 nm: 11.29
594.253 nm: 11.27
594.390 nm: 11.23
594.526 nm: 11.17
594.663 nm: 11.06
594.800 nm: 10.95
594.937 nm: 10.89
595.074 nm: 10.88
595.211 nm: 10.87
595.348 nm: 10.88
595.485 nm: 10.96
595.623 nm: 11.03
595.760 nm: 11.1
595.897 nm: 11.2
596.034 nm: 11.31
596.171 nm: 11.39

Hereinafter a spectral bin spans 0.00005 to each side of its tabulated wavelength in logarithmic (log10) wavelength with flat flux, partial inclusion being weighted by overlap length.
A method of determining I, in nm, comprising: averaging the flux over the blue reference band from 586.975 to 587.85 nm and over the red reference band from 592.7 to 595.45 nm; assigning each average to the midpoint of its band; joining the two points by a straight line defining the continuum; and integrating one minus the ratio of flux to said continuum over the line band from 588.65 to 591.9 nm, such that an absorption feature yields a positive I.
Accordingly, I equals 0.248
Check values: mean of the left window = 11.4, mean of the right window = 11.1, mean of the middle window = 10.4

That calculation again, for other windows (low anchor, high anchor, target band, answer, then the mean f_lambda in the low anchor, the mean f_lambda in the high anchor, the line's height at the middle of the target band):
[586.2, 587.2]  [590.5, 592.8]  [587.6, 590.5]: 0.21 nm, 11.2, 11.2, 11.2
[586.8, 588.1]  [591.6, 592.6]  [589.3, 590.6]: 0.11 nm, 11.4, 11.2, 11.3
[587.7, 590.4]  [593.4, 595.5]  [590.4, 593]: -0.13 nm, 10.3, 11.1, 10.7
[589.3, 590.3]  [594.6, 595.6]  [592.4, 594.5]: -0.11 nm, 10.1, 10.9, 10.7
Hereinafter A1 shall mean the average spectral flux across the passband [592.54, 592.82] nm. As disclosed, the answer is 11.4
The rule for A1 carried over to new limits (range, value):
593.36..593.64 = 11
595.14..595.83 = 11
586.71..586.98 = 11.3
